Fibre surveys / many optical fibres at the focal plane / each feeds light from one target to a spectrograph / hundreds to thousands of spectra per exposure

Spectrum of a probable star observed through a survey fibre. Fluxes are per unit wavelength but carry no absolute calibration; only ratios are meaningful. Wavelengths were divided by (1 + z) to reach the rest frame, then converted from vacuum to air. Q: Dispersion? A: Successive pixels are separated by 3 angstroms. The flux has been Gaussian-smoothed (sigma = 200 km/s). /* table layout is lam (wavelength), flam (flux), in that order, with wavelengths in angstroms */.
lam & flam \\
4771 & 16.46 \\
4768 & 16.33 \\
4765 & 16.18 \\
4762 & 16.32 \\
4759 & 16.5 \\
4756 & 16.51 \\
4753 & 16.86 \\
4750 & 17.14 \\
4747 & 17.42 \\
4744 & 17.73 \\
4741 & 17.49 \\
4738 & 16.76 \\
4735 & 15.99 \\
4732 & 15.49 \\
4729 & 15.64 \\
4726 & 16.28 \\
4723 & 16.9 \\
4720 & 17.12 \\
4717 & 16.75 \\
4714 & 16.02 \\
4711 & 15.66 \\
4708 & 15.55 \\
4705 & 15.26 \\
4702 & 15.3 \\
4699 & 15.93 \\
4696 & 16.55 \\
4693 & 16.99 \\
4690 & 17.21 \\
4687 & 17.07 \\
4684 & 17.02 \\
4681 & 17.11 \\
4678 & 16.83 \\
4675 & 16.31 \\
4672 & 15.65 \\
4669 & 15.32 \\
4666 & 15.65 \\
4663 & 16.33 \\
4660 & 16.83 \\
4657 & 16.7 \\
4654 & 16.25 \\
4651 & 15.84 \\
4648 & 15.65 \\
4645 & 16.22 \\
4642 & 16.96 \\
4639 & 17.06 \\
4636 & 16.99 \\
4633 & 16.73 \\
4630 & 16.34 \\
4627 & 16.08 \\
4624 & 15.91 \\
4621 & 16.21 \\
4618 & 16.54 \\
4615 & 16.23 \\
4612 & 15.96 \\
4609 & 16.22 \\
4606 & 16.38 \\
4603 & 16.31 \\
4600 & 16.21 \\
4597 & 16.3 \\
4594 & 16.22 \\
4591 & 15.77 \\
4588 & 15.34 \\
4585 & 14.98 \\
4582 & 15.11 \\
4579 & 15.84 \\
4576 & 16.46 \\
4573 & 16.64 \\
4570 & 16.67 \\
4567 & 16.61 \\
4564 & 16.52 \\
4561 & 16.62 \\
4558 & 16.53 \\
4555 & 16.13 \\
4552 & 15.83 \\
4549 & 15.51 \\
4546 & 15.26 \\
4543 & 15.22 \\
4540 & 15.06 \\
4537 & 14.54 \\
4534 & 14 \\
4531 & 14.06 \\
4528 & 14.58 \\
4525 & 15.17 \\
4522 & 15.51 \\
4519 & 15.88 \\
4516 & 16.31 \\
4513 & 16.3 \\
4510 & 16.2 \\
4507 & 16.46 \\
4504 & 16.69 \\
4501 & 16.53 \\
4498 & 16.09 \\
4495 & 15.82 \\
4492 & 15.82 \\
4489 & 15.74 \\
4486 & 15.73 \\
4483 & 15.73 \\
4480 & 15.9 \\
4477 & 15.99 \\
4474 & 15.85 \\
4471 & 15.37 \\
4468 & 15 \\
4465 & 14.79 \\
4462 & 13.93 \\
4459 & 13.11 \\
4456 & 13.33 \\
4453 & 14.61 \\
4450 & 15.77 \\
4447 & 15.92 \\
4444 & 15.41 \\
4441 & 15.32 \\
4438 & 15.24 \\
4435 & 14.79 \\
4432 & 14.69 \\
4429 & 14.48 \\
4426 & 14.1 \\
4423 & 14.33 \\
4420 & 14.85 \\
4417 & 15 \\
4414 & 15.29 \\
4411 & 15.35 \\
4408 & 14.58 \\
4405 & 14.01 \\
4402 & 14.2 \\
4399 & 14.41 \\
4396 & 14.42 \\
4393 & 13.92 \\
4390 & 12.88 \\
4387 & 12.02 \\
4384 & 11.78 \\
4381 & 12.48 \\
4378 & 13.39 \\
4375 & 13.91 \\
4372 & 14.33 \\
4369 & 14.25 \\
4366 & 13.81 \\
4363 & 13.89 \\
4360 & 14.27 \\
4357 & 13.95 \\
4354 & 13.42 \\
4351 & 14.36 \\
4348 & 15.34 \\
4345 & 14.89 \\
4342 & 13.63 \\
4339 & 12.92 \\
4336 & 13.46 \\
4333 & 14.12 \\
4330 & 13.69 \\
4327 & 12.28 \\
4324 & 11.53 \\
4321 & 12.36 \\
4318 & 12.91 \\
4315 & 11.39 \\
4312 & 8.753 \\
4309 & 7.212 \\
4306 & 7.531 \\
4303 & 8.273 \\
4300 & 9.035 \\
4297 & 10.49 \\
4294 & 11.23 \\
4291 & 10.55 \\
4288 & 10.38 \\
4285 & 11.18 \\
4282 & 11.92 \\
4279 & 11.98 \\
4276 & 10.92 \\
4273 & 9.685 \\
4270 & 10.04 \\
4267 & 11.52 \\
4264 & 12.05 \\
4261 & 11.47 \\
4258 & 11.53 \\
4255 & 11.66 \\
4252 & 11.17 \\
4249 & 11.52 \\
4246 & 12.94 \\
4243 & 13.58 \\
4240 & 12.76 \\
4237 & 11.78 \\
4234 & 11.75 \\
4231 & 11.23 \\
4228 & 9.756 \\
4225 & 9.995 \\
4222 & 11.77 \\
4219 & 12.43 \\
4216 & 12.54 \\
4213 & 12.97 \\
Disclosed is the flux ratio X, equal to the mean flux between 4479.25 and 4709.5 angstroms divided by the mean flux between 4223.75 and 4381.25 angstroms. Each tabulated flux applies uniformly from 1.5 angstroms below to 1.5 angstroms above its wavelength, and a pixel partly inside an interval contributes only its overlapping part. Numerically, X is 1.34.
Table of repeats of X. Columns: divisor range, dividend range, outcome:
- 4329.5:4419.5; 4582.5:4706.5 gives 1.17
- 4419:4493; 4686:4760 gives 1.10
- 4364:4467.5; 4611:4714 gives 1.14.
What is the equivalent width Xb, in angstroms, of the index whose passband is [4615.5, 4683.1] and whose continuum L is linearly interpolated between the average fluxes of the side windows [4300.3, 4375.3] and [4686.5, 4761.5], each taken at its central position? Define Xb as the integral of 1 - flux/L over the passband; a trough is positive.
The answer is -2.7 angstroms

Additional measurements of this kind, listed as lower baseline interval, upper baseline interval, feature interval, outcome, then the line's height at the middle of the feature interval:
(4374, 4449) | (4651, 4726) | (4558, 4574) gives -1.2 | 15.4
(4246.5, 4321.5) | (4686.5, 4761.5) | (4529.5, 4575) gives -4.7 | 14.2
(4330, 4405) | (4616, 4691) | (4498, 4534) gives -1.4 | 15.1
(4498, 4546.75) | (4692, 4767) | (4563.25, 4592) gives -0.4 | 15.7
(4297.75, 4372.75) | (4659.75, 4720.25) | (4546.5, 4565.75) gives -1.7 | 14.8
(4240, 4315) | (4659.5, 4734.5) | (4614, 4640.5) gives -1.9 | 15.3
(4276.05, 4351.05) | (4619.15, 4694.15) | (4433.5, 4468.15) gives -3.2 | 13.5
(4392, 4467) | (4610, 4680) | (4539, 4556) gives 0.1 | 15.5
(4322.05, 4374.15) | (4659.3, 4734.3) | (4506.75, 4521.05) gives -1.2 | 15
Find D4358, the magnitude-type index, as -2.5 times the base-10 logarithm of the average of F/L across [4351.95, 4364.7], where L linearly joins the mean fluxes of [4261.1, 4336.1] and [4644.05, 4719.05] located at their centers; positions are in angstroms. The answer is -0.18 mag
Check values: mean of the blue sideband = 10.9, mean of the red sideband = 16.2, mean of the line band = 13.9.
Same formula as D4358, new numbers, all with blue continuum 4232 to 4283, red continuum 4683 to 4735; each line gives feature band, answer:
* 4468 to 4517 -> -0.141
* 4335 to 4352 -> -0.129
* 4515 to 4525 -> -0.104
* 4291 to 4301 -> 0.164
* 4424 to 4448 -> -0.113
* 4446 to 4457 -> -0.099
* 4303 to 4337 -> 0.101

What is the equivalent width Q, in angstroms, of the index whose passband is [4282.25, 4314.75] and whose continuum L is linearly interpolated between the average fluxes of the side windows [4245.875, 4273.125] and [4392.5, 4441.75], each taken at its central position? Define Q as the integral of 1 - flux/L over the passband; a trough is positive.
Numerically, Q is 6.7 angstroms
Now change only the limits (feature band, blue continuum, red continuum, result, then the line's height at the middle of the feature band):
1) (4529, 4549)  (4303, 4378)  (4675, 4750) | 0.02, 14.8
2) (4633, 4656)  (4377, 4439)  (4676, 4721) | -0.67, 16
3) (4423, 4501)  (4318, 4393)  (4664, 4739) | -4.54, 14.3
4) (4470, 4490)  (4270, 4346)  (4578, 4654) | -2.56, 14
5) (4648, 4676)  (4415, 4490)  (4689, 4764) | 0.06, 16.1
